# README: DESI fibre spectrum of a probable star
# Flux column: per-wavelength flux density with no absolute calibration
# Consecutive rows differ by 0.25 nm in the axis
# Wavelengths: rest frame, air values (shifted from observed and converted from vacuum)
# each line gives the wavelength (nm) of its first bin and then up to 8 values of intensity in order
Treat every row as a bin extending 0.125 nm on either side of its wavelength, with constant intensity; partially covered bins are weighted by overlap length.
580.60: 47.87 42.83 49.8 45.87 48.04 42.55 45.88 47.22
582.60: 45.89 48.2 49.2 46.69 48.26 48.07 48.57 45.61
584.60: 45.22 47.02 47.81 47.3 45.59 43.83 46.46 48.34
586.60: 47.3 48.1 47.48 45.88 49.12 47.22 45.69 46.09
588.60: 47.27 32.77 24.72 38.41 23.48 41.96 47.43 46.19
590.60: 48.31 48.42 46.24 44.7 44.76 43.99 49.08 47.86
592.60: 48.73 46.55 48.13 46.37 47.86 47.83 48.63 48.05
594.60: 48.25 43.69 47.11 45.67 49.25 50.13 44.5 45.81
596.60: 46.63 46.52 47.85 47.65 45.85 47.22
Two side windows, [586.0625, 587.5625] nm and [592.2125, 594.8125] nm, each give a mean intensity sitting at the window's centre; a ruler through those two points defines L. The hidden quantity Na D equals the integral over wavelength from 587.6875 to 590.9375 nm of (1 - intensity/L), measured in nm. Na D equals 0.419 nm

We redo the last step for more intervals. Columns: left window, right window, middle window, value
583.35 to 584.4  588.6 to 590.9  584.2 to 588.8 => -0.28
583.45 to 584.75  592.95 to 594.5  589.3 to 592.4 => 0.24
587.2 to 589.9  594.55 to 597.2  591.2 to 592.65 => -0.10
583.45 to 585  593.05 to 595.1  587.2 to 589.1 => 0.15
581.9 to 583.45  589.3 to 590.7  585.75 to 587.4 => -0.12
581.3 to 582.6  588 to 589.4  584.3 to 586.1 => -0.15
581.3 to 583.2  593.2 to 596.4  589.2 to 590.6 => 0.21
